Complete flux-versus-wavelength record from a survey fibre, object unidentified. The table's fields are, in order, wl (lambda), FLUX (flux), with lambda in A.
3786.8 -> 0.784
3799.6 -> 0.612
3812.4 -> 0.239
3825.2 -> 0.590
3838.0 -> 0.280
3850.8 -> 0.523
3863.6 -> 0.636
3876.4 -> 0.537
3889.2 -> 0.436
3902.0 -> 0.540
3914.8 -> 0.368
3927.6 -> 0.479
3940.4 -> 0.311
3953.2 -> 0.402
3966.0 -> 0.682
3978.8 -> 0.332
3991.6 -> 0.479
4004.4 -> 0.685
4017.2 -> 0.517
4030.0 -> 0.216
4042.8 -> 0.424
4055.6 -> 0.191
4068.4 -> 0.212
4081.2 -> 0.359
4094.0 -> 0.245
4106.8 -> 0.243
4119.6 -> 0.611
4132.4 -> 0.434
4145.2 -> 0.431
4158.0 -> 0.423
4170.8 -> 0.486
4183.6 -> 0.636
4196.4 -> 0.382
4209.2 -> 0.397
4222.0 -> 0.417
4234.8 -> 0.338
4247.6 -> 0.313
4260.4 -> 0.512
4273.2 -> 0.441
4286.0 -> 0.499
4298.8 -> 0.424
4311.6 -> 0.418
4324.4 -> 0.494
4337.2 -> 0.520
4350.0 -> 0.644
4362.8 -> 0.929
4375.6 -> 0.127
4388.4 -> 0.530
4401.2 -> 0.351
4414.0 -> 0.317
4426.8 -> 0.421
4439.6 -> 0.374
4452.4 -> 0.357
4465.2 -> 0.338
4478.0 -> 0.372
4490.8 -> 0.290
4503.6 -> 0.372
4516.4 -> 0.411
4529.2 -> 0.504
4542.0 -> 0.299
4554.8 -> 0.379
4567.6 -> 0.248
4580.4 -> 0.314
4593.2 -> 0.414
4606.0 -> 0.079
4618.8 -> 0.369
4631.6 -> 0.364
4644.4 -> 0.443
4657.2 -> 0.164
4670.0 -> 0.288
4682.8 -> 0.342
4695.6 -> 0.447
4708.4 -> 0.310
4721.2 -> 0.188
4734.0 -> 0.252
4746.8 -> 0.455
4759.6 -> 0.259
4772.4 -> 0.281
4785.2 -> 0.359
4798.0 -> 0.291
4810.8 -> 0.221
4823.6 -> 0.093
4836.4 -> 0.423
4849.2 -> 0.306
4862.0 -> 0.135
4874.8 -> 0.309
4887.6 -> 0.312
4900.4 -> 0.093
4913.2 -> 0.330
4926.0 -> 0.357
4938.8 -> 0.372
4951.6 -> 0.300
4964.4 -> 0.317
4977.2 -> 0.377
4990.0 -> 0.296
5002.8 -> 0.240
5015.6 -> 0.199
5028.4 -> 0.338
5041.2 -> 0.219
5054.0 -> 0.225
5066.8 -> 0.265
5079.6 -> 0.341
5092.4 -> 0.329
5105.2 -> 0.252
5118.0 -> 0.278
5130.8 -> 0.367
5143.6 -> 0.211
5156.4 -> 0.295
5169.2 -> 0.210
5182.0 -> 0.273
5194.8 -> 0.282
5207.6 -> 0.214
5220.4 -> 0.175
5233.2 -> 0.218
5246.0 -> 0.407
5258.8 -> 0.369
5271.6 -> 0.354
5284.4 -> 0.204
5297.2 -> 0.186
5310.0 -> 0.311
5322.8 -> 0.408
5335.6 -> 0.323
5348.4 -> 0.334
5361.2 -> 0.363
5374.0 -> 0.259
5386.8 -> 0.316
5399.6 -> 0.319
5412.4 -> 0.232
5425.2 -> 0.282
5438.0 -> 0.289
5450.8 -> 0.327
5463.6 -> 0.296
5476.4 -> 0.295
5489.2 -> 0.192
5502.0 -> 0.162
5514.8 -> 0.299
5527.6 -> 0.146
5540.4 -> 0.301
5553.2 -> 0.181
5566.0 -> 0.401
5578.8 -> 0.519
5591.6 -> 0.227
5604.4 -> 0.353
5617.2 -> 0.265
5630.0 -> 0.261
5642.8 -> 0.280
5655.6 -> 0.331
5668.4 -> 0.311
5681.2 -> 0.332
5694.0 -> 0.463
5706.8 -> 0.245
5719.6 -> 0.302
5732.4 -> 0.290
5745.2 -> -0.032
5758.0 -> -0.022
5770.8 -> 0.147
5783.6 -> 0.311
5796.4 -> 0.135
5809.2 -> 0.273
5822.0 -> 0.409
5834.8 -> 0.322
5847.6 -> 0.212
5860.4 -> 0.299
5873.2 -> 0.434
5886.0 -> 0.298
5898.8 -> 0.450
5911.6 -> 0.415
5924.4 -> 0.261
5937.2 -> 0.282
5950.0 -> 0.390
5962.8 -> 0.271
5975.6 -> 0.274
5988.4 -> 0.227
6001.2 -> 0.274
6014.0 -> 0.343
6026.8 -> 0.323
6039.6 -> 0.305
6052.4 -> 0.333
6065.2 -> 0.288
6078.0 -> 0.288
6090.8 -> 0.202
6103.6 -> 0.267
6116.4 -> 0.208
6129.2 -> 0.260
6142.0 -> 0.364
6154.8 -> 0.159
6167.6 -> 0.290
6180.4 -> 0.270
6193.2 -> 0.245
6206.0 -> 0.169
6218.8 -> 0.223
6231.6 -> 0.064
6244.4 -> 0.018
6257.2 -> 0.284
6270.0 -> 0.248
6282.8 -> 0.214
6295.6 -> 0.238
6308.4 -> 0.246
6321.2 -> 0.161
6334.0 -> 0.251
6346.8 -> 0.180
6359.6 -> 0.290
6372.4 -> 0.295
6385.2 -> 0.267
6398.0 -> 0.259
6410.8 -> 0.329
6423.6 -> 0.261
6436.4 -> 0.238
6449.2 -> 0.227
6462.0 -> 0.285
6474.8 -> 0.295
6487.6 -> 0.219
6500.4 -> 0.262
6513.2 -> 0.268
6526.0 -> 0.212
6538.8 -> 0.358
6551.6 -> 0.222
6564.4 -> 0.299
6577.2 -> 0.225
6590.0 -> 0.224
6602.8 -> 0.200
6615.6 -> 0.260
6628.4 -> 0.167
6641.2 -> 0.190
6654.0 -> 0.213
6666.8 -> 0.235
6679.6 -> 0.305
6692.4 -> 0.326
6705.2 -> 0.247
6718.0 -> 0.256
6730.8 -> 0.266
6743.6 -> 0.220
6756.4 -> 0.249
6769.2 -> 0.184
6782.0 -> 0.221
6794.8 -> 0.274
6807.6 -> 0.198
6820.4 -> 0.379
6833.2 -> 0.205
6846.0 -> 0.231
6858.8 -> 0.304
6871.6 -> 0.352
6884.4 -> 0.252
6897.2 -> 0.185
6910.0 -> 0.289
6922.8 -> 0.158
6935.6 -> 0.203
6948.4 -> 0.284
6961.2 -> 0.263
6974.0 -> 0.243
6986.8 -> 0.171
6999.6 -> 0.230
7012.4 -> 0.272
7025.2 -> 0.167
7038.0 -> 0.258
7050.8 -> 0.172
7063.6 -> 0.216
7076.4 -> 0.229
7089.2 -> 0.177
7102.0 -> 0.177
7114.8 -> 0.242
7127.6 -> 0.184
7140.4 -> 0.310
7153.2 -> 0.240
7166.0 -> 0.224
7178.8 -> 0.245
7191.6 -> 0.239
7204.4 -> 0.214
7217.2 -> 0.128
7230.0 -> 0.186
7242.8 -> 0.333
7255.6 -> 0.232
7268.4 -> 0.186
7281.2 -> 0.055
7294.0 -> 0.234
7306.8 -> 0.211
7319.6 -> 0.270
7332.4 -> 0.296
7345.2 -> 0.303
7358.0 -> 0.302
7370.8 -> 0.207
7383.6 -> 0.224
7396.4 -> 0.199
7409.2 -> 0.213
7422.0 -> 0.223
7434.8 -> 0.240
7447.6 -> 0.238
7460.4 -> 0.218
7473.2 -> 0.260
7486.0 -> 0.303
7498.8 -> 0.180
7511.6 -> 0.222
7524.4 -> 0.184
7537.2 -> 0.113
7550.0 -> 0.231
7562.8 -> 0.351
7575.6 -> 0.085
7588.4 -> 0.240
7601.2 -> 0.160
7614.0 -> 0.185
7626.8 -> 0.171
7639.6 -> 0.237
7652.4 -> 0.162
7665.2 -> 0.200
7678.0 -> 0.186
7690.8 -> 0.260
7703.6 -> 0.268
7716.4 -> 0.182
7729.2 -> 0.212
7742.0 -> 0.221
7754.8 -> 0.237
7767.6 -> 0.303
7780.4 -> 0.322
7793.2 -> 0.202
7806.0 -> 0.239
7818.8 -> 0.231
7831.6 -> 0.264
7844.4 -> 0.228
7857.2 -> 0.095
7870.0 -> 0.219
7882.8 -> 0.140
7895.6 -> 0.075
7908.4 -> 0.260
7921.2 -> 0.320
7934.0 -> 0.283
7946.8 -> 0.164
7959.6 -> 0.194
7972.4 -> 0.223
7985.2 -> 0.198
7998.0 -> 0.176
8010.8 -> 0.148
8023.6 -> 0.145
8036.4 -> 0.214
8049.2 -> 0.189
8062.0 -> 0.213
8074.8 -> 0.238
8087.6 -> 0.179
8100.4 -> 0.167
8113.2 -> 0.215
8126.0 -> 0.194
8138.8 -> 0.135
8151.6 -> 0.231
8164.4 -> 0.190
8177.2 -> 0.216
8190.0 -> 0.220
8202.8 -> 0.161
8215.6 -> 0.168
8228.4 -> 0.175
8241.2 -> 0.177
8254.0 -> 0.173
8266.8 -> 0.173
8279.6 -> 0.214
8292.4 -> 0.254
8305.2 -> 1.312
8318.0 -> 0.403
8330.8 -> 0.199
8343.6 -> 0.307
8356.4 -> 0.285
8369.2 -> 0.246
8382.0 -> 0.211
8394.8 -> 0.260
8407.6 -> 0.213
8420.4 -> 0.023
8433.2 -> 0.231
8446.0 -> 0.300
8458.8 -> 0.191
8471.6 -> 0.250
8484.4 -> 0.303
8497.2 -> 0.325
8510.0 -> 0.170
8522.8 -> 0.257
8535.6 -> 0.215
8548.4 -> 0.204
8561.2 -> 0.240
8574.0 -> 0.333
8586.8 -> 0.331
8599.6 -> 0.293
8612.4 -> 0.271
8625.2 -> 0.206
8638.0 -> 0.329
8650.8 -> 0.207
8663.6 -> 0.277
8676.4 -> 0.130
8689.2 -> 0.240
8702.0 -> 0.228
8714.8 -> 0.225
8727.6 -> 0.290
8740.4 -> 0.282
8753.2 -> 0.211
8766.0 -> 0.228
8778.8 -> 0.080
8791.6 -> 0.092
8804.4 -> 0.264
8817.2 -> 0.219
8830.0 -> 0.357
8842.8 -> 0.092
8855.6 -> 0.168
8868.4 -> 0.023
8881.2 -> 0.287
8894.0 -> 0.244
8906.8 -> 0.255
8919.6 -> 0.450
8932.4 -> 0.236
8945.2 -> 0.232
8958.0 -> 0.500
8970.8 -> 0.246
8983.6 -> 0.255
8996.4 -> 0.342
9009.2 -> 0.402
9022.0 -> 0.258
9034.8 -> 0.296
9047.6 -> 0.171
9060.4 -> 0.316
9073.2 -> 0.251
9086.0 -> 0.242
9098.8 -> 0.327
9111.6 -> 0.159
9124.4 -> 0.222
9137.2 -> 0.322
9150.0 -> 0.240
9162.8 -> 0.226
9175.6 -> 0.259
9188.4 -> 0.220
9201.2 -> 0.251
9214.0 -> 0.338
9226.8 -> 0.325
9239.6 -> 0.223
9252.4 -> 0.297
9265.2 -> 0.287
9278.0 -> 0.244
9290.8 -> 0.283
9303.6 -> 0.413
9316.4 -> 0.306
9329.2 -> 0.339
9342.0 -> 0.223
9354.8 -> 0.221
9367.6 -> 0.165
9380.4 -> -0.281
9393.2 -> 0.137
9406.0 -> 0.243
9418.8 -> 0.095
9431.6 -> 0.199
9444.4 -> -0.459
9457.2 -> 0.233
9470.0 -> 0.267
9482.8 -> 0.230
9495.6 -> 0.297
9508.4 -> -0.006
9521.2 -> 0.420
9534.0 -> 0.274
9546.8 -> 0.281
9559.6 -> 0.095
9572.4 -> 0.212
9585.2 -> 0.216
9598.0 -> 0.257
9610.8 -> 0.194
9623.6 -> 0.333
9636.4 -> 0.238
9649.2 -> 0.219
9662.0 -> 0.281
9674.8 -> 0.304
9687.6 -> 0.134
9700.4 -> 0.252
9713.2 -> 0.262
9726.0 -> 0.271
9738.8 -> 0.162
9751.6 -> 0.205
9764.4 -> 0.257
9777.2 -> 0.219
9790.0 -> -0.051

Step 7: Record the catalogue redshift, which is 1.23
